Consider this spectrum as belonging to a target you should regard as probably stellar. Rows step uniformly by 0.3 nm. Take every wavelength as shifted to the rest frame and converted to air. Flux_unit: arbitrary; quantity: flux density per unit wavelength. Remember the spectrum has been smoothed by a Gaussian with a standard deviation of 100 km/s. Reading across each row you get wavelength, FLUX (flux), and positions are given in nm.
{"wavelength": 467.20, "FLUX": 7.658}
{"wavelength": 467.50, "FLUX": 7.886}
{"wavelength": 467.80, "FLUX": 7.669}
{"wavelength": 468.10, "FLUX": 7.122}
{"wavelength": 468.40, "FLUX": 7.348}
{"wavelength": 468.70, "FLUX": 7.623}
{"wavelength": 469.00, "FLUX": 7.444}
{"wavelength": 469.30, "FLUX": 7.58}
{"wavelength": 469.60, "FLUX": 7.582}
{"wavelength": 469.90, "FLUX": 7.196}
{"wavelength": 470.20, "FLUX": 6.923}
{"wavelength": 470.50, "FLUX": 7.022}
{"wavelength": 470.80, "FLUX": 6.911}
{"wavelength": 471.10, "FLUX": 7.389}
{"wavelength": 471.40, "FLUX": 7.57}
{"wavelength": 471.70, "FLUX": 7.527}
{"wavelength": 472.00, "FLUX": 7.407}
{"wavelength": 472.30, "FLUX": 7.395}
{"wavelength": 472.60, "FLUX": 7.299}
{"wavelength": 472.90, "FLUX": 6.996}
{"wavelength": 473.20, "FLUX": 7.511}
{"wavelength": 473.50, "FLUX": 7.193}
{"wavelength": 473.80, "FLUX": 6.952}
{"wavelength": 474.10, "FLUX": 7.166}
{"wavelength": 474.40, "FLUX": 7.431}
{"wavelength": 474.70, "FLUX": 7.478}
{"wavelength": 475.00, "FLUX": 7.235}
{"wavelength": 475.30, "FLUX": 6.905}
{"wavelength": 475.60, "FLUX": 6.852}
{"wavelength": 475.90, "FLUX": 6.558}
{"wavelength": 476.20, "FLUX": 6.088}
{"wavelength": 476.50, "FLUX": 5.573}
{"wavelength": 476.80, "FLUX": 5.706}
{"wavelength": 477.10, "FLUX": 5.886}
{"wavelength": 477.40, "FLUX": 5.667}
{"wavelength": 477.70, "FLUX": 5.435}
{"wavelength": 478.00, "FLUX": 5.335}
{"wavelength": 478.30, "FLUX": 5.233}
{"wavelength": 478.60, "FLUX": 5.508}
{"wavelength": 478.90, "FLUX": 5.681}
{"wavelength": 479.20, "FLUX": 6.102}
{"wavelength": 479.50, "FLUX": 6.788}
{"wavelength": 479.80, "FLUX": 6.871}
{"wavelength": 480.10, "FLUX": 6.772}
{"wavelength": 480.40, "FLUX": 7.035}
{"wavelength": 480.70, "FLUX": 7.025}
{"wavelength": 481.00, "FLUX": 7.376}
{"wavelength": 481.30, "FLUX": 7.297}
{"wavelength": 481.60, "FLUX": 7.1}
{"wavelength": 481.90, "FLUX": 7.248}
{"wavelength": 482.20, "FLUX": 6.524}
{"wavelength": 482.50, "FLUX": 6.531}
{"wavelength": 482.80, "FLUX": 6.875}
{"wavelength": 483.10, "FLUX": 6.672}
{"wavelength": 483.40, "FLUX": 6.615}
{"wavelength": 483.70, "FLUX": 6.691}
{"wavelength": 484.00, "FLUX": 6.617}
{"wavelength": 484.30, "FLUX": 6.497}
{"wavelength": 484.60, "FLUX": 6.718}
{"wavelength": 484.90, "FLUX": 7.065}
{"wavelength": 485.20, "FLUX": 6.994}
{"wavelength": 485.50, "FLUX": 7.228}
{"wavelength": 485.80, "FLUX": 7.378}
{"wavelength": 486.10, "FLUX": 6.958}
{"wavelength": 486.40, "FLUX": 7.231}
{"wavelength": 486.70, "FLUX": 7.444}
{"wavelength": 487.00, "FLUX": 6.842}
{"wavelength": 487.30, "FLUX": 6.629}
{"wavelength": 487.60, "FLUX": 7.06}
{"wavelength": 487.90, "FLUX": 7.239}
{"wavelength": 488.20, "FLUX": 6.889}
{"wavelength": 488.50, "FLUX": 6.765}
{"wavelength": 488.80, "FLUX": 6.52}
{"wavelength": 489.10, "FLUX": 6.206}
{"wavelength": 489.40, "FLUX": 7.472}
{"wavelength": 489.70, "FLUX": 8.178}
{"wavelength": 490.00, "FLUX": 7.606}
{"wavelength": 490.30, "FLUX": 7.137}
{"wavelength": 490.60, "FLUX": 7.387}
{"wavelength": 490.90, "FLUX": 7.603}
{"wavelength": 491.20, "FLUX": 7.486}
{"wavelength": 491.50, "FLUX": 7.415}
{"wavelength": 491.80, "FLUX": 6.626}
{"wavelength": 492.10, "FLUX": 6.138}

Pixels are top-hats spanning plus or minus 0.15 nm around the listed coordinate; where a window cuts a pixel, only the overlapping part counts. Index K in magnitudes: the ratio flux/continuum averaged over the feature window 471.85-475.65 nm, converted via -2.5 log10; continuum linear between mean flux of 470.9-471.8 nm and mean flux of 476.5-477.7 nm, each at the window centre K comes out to -0.08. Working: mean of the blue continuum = 7.46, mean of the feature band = 7.23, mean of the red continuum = 5.69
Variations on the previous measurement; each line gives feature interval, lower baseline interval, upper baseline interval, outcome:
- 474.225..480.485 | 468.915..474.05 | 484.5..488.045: 0.15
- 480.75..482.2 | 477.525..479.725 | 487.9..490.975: -0.17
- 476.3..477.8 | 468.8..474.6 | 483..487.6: 0.25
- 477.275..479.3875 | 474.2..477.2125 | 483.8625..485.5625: 0.19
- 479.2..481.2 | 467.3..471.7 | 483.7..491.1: 0.04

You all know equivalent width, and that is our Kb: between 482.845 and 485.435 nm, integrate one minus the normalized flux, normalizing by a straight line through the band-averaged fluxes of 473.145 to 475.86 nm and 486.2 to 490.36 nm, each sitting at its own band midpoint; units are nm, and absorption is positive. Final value 0.13 nm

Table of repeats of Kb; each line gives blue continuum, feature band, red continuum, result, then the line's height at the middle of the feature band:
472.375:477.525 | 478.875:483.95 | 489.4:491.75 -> 0.19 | 7.06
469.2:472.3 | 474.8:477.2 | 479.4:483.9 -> 0.25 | 7.11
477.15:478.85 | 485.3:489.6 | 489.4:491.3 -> 0.03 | 7.07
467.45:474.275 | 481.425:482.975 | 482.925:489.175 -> 0.03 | 6.99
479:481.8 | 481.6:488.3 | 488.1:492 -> 0.12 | 7.03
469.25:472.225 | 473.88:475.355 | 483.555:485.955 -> -0.01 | 7.19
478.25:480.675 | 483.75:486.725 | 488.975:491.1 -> -0.03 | 6.91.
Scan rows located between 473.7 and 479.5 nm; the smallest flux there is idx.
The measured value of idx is 5.233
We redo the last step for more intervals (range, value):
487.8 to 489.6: 6.206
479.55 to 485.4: 6.497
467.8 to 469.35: 7.122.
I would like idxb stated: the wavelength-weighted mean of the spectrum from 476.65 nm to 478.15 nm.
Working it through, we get 5.61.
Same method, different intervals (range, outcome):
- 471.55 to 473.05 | 7.32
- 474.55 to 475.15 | 7.36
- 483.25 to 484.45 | 6.6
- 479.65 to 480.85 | 6.93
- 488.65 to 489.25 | 6.36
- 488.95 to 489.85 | 7.29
